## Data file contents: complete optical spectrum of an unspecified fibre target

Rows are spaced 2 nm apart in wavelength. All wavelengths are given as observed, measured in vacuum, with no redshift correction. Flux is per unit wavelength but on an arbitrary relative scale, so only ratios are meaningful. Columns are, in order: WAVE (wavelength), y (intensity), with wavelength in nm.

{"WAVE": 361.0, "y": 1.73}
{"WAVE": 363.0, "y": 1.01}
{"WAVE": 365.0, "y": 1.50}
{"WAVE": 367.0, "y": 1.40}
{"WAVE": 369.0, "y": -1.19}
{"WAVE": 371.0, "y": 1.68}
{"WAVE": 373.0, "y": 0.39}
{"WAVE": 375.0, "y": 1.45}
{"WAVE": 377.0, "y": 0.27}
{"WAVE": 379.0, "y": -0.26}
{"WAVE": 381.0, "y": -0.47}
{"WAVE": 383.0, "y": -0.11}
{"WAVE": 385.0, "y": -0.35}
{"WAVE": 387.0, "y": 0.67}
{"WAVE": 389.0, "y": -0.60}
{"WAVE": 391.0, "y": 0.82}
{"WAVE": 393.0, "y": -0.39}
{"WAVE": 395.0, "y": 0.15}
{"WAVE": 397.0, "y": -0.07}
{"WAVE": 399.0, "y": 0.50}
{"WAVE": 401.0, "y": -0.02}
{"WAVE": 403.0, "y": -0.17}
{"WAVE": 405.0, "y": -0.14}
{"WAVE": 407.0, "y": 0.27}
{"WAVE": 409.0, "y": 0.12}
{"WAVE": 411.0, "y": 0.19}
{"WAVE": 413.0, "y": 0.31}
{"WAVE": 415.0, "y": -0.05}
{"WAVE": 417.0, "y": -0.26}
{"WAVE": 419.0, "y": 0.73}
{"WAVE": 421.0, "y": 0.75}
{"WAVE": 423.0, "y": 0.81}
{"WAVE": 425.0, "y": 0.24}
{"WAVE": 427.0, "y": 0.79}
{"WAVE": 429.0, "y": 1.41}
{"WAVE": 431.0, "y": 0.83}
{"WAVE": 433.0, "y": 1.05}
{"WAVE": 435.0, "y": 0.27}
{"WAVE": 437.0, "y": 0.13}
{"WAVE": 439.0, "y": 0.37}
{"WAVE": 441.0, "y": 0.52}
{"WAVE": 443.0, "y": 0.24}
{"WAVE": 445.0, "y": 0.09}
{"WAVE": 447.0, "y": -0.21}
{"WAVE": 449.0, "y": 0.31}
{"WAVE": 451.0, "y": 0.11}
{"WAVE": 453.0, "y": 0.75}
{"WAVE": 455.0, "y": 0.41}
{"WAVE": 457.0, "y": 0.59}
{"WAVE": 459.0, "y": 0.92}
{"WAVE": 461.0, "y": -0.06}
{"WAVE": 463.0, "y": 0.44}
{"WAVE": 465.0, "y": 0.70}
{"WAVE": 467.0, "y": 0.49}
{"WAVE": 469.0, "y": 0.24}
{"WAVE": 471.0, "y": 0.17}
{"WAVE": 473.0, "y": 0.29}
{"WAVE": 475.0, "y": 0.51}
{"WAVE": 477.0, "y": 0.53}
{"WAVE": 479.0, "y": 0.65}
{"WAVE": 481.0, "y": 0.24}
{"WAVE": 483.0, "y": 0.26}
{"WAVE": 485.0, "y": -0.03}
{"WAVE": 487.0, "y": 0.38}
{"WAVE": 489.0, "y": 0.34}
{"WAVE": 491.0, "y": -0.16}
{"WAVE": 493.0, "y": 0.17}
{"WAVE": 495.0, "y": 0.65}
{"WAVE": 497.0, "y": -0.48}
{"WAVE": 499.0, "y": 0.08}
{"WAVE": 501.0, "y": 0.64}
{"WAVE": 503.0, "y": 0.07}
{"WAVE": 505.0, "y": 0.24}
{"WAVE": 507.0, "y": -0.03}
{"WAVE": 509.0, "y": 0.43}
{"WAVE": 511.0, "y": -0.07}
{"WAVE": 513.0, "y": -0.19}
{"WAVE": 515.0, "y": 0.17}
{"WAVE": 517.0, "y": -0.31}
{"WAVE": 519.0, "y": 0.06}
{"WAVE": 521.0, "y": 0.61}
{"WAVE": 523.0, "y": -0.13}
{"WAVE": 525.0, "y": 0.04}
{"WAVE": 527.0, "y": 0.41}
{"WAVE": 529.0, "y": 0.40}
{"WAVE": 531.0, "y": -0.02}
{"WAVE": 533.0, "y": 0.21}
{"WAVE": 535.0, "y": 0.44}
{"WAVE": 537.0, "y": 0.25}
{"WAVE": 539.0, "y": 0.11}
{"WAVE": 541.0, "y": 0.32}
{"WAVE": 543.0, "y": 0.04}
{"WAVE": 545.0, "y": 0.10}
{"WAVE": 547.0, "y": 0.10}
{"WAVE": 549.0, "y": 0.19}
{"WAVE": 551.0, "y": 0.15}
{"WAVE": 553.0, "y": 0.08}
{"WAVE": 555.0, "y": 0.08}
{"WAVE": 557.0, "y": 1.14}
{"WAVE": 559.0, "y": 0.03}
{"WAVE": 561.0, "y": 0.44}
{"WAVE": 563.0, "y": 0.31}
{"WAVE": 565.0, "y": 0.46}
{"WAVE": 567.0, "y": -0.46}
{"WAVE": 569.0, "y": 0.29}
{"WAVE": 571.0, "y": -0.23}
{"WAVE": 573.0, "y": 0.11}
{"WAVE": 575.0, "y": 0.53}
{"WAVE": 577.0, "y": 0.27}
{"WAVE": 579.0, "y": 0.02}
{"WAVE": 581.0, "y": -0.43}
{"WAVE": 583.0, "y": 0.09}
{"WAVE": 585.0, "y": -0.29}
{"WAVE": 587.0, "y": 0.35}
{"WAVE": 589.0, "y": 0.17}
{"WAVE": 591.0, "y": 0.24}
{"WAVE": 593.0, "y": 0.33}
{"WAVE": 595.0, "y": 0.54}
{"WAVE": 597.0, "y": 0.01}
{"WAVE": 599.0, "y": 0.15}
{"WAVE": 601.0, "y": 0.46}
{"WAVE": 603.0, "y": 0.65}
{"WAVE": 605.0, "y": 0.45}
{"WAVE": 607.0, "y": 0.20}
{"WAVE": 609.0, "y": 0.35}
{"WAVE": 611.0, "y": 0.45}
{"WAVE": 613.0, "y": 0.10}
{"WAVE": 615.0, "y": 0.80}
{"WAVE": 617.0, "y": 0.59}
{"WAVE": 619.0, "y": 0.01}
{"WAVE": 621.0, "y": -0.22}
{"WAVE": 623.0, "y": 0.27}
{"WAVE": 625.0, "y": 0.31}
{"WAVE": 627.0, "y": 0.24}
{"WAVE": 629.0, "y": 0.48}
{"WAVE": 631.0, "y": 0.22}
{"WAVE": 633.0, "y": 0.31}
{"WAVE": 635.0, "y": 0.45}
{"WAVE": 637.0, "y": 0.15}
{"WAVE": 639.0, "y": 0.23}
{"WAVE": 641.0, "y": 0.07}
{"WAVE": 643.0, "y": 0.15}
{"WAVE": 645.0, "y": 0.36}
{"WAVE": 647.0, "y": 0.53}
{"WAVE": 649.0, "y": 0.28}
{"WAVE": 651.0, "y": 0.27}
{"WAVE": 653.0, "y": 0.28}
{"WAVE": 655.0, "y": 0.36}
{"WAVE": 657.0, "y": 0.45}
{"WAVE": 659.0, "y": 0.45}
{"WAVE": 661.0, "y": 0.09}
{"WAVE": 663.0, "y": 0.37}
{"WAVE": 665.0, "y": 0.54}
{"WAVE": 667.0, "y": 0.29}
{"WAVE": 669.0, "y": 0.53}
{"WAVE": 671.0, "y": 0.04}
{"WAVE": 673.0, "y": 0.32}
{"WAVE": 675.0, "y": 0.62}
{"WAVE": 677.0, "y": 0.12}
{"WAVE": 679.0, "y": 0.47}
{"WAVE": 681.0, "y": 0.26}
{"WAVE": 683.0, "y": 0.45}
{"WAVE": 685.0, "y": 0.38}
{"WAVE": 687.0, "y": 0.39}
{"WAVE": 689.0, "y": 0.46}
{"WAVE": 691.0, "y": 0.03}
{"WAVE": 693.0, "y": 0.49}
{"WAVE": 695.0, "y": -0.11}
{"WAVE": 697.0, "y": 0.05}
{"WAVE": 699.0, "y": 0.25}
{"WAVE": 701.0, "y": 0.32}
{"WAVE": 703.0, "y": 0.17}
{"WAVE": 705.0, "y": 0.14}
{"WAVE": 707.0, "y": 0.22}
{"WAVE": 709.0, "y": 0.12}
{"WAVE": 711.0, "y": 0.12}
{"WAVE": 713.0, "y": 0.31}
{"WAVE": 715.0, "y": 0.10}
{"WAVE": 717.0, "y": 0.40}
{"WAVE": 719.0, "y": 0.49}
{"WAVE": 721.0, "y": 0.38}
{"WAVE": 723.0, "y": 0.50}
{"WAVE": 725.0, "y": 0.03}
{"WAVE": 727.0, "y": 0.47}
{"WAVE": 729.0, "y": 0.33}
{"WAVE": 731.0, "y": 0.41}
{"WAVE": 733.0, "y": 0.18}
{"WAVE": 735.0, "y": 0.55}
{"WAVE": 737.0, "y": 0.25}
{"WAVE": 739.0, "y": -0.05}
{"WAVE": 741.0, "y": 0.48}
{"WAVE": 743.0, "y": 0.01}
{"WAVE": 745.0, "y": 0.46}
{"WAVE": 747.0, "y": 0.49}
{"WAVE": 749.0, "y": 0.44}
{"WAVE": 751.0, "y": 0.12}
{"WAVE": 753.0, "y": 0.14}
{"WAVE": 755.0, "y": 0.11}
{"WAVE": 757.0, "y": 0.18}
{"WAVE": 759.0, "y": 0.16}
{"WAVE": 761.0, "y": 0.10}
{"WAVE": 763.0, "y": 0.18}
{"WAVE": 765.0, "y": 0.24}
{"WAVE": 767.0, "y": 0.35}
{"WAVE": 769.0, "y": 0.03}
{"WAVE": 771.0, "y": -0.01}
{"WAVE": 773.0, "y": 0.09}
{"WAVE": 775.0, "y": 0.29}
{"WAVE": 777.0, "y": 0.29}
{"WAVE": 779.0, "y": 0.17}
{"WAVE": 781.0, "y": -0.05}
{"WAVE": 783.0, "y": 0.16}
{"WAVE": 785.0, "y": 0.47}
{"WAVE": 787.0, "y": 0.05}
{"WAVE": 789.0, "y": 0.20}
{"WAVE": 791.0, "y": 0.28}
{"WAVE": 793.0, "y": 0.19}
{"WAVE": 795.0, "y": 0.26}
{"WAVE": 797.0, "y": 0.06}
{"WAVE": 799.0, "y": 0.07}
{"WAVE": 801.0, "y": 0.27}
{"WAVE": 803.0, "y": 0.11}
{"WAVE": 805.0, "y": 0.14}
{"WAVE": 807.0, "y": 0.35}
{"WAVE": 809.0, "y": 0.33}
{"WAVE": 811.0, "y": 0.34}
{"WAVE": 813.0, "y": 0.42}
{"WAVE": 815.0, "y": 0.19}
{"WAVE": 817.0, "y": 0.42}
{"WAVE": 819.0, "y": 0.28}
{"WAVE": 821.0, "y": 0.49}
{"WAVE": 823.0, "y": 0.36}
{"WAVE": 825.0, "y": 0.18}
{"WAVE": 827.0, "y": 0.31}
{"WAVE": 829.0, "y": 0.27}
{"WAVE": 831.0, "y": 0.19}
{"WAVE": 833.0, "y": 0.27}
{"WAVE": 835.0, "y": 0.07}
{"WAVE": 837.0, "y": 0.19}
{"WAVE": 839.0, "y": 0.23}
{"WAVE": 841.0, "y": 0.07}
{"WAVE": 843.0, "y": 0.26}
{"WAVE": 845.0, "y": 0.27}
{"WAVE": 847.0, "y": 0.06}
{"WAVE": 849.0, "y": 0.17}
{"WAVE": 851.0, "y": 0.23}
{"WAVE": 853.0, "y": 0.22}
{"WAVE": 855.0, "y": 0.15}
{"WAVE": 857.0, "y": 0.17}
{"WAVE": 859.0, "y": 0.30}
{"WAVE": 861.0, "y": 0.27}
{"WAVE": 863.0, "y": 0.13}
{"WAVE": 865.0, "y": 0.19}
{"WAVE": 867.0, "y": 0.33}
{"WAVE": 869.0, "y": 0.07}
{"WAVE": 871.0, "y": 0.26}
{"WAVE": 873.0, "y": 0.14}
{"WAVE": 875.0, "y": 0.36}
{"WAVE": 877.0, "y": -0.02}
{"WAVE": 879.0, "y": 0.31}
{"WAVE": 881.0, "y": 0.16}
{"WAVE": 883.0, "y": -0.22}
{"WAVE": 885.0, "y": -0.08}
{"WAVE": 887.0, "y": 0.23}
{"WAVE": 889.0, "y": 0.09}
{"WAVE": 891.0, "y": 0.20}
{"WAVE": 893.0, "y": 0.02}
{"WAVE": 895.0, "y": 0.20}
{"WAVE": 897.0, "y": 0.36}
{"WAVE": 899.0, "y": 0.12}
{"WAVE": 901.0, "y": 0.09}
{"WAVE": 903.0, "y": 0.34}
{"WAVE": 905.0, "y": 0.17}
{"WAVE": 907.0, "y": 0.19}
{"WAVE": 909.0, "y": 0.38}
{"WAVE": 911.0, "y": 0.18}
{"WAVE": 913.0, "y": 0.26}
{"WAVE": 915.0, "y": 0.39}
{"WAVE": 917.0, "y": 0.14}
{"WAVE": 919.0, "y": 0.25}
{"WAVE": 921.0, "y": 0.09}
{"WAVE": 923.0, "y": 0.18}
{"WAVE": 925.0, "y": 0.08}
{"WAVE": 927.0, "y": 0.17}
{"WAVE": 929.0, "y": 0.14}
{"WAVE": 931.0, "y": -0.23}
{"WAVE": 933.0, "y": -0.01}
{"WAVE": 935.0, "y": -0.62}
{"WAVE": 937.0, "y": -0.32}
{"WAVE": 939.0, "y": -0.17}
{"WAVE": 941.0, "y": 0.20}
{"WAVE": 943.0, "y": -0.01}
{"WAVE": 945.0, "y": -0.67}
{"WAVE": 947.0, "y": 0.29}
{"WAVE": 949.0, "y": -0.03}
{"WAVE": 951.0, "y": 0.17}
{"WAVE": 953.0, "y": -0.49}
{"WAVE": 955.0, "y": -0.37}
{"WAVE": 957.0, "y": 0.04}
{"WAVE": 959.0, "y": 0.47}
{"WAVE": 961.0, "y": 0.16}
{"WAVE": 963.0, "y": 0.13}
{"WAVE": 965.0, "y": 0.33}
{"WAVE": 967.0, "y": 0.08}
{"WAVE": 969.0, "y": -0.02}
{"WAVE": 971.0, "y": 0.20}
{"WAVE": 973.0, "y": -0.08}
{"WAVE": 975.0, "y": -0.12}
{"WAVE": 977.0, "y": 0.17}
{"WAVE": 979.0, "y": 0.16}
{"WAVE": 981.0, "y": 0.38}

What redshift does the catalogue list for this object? 0.47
